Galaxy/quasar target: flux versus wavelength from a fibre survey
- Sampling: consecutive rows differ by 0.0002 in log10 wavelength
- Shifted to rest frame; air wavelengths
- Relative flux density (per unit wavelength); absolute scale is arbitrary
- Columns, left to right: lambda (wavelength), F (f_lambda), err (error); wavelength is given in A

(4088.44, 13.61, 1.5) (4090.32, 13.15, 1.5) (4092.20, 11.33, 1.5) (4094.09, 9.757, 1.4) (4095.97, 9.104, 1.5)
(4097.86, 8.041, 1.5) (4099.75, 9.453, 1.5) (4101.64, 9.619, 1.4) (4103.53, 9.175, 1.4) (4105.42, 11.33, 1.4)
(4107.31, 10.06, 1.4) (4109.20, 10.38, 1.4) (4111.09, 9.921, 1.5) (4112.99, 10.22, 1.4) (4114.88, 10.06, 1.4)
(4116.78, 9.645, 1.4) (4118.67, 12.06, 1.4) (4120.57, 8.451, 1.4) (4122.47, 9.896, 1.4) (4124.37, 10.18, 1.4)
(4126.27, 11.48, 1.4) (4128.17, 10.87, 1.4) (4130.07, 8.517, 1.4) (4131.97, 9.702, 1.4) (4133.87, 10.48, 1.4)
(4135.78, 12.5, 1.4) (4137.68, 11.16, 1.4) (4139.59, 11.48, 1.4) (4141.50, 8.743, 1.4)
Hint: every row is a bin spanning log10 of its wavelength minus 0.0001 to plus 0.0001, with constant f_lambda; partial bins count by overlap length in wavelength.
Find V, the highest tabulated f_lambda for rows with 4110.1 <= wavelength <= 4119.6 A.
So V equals 12.06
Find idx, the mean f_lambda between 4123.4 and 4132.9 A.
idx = 10.2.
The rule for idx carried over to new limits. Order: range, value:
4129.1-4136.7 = 10.3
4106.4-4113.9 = 10.1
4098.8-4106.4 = 9.89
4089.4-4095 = 11.4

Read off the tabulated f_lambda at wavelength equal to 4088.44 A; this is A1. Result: 13.61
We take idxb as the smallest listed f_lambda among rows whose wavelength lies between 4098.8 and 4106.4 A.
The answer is 9.175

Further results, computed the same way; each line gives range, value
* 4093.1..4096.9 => 9.104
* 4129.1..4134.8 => 8.517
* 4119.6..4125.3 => 8.451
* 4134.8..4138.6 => 11.16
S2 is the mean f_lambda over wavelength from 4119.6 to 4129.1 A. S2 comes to 10.2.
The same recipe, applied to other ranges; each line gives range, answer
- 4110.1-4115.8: 10.1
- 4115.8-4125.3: 10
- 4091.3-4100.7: 9.52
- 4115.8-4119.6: 10.8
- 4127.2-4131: 9.71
